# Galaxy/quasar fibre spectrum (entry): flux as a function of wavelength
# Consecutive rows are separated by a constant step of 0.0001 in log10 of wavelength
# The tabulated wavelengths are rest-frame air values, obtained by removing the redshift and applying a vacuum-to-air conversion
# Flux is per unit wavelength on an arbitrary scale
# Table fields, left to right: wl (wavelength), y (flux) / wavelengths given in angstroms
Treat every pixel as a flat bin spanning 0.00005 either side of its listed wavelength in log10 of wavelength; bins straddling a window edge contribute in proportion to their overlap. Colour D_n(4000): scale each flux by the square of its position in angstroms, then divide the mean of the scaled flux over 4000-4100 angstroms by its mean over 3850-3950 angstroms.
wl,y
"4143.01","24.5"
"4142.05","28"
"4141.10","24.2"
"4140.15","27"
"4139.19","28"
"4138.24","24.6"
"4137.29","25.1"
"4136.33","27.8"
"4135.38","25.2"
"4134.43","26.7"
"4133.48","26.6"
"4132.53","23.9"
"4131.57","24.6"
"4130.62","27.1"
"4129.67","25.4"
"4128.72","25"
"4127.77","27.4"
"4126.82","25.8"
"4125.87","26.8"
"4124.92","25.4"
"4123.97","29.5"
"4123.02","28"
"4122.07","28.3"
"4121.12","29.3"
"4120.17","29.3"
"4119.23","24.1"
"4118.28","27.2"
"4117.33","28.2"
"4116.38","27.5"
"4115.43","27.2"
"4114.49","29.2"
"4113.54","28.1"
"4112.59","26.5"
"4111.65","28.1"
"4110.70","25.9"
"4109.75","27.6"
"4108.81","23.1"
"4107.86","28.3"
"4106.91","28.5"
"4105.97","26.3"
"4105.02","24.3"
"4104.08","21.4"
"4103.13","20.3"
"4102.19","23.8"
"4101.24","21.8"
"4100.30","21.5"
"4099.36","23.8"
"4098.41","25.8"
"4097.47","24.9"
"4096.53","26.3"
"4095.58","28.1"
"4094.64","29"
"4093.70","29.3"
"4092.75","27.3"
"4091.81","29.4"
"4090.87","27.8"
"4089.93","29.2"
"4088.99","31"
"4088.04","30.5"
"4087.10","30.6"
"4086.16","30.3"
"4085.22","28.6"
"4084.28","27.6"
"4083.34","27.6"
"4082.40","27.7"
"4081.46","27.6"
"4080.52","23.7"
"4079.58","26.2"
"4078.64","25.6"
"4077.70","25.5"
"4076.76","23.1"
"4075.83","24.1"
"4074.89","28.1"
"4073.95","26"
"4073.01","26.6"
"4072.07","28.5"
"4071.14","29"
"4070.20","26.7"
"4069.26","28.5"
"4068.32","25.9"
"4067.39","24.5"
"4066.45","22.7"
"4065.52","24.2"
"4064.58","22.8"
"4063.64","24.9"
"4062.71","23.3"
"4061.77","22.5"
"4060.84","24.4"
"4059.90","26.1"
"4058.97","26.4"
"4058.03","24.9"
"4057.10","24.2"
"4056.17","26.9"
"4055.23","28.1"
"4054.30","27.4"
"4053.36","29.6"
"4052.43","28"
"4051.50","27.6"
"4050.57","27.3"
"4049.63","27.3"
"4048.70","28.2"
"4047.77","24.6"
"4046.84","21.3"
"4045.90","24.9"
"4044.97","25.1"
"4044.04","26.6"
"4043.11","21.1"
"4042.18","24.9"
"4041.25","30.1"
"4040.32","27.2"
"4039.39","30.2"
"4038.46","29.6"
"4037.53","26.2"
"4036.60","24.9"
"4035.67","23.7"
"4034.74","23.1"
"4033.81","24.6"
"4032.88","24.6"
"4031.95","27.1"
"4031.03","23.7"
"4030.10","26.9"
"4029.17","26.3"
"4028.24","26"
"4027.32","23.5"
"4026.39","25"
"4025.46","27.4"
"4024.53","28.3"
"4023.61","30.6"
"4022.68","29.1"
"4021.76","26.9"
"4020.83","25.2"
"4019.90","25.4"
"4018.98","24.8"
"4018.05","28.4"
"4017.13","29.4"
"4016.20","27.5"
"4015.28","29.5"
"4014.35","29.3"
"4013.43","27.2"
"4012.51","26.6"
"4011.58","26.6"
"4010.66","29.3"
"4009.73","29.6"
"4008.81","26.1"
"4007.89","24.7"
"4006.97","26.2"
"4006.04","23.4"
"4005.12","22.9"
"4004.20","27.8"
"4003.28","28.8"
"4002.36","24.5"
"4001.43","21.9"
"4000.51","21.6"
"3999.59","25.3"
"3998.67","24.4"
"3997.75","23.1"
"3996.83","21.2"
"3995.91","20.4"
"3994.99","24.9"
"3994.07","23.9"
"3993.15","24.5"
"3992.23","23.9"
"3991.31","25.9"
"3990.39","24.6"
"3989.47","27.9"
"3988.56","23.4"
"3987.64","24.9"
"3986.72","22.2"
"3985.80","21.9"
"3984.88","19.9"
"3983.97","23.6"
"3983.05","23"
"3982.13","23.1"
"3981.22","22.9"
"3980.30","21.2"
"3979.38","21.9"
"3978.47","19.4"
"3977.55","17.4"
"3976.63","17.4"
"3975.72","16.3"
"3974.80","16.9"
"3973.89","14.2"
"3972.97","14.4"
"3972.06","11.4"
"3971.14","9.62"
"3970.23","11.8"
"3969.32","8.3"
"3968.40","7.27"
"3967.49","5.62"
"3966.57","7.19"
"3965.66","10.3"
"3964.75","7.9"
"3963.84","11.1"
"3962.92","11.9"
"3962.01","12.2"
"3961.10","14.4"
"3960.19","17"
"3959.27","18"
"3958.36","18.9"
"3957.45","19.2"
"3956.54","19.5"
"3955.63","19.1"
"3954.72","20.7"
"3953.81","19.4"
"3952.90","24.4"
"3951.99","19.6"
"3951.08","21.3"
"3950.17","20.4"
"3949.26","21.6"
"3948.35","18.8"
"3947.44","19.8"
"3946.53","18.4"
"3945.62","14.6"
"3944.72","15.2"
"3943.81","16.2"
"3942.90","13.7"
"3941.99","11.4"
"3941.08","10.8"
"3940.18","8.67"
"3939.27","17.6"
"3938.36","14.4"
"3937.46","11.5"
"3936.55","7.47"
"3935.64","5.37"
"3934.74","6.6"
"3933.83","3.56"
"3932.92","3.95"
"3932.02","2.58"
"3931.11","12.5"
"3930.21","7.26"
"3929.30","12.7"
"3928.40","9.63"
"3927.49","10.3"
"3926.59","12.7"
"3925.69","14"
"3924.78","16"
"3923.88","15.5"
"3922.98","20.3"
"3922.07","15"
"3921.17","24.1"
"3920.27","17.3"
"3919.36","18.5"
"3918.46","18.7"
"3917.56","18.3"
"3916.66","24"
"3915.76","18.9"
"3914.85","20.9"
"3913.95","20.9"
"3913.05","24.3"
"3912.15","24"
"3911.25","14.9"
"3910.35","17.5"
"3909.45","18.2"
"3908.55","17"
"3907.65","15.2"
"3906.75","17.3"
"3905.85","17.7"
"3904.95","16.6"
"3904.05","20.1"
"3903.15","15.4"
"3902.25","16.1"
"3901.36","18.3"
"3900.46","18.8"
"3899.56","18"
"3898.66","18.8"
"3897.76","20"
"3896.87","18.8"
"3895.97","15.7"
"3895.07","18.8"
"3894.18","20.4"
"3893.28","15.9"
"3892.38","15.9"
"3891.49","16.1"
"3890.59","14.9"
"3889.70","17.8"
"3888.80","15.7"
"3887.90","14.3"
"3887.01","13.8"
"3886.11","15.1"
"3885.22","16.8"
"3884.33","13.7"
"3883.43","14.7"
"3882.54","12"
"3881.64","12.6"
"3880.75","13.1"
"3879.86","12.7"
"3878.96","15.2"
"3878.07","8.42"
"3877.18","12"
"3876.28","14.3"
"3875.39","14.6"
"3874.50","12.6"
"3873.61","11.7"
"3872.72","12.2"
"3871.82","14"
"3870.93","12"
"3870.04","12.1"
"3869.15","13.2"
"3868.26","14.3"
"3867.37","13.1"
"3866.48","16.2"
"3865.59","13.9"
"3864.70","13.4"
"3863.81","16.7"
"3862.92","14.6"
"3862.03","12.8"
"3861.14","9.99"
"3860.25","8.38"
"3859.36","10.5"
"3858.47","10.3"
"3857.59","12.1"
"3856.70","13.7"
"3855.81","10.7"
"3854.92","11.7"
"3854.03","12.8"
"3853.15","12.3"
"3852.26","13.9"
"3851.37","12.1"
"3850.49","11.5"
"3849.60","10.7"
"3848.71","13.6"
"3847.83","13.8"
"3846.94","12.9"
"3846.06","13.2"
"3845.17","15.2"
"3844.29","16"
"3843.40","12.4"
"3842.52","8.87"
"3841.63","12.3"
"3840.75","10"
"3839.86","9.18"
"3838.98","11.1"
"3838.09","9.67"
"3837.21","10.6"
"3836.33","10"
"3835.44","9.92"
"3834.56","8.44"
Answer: 1.9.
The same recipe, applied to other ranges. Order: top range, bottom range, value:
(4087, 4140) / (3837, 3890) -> 2.35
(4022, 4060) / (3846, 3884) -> 2.26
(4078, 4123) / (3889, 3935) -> 1.82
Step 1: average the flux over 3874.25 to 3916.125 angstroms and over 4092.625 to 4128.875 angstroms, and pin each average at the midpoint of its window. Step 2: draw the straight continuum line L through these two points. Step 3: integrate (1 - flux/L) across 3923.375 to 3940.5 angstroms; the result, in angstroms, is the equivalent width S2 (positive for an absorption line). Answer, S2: 7.5 angstroms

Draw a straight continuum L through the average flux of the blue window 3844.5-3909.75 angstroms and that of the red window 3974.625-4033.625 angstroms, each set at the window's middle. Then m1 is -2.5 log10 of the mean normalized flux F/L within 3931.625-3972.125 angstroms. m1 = 0.45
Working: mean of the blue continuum 14.4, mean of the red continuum 24.7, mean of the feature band 13.6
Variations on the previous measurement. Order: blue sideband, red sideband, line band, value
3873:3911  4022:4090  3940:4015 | 0.10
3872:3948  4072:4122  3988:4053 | -0.18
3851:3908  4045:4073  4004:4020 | -0.18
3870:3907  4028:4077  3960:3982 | 0.45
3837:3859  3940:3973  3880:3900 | -0.21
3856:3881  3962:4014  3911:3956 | 0.09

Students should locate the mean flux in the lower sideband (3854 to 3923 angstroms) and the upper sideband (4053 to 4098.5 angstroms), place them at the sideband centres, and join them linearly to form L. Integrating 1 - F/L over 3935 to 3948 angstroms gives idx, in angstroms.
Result 3.9 angstroms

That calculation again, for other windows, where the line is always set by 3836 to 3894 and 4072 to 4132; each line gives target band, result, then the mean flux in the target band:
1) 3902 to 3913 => -1.6 angstroms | 17.8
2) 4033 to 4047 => -1.5 angstroms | 25.6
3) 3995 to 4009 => -2.1 angstroms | 24.1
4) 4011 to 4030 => -4.5 angstroms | 27.2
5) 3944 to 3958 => -1.1 angstroms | 19.4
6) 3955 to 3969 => 3.9 angstroms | 13.3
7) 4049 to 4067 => -1.2 angstroms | 25.7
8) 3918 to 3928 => -0.1 angstroms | 16.5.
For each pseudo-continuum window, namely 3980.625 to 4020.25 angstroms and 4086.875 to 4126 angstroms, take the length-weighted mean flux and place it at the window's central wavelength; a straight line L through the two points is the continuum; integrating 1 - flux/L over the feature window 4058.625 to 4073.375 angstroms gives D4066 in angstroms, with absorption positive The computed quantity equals 0.4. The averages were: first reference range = 25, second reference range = 26.8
